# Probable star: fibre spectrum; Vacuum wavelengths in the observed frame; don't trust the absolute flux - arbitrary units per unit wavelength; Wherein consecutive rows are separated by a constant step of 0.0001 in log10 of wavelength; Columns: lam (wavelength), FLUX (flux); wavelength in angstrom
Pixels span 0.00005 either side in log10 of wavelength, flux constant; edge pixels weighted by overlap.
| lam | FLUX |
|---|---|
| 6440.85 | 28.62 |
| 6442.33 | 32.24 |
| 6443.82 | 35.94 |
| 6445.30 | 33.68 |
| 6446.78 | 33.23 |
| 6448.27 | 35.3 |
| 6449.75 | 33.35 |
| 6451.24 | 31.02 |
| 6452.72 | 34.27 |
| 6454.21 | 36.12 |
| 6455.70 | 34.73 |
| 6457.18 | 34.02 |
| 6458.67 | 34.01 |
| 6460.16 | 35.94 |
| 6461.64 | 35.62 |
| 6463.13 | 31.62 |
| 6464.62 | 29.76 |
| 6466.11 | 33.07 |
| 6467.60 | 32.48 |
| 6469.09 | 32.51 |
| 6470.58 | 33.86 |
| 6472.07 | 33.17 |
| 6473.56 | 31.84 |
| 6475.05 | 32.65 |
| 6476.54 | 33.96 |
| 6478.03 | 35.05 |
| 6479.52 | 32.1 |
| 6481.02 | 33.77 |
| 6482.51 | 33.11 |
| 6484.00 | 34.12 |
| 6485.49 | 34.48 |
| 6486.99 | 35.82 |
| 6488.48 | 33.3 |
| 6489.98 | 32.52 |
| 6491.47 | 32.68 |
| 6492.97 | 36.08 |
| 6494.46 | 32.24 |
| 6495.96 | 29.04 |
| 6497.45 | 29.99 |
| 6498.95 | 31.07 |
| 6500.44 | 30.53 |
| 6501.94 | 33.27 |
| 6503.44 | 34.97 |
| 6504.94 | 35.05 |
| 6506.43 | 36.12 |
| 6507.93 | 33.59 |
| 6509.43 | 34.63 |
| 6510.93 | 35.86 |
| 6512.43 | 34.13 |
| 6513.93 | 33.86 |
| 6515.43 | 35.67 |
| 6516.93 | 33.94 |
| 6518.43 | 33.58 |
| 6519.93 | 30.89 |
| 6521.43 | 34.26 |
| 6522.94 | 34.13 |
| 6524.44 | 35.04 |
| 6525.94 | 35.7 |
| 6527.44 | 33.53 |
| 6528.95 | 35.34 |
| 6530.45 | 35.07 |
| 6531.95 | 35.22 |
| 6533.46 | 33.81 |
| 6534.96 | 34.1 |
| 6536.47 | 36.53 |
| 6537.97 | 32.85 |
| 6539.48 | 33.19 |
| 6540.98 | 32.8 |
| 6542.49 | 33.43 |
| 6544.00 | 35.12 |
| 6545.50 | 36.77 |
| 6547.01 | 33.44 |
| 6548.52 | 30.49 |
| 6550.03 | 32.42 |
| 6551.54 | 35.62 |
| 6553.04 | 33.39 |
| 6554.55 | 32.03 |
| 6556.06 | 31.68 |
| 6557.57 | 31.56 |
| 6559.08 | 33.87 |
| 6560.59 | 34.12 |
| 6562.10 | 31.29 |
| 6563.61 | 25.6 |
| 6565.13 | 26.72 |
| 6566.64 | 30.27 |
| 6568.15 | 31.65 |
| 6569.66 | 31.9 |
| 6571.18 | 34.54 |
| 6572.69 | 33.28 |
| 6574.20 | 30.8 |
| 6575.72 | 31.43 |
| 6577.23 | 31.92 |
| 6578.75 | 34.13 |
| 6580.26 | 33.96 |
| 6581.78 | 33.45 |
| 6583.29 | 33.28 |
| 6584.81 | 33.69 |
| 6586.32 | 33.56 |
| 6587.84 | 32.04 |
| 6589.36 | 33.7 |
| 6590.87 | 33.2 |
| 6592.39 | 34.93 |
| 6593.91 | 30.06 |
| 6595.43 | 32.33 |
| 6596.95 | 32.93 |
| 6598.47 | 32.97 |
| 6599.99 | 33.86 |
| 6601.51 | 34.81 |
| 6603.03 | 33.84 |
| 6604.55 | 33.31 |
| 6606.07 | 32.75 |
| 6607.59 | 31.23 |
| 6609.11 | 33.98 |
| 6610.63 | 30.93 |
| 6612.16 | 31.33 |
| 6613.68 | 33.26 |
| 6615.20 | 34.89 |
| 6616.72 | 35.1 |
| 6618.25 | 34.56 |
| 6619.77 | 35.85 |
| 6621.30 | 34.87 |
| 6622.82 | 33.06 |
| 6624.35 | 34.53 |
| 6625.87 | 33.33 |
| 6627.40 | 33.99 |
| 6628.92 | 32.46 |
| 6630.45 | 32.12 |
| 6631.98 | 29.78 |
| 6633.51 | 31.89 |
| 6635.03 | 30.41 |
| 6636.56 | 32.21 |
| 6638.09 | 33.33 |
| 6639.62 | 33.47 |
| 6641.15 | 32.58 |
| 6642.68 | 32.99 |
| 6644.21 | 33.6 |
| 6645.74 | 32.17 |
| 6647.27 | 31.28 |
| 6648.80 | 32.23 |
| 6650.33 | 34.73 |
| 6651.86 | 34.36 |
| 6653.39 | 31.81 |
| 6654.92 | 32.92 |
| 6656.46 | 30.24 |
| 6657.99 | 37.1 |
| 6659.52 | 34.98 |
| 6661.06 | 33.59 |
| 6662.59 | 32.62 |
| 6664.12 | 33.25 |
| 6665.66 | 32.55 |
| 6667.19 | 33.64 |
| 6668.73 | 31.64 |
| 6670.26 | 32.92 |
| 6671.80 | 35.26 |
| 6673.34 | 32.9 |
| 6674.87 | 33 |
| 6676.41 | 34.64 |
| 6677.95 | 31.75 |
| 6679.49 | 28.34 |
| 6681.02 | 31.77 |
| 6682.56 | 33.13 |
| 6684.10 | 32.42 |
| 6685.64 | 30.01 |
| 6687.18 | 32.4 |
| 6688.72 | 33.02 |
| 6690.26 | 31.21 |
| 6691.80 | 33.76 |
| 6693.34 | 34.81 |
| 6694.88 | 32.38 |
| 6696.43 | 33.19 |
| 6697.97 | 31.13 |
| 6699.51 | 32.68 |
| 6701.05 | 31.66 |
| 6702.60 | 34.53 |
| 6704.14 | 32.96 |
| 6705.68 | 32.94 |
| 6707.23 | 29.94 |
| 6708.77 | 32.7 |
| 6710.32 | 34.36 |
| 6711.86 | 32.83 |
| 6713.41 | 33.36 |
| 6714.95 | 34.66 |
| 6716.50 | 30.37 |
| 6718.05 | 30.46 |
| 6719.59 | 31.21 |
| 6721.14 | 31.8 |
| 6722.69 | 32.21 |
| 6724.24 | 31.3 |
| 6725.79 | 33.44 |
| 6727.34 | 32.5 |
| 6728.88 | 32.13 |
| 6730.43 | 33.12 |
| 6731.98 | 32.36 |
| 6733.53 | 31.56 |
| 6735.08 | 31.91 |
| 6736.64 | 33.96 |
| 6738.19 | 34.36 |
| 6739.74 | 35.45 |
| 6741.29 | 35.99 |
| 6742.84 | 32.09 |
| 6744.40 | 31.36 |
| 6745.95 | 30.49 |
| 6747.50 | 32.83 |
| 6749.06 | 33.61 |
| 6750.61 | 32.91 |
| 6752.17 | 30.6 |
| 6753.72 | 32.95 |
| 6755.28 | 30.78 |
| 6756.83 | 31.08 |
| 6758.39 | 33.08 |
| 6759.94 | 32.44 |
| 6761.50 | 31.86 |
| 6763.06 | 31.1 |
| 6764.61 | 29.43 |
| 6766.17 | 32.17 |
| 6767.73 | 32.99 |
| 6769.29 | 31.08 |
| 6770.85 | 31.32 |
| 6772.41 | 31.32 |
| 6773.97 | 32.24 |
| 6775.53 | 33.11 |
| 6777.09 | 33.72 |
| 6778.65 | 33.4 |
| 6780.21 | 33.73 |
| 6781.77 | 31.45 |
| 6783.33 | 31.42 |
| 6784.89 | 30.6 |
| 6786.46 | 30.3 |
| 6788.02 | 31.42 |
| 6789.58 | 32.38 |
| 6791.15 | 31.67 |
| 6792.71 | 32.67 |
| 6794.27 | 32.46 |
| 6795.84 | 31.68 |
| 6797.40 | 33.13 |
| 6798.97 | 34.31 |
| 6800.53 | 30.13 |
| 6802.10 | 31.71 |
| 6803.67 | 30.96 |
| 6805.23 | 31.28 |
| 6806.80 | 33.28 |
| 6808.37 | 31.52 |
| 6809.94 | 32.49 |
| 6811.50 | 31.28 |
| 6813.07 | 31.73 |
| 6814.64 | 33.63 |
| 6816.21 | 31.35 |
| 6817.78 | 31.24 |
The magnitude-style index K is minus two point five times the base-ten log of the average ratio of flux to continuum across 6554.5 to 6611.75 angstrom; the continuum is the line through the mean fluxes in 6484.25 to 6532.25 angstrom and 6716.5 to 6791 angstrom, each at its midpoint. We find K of 0.03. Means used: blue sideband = 33.8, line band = 32.4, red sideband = 32.2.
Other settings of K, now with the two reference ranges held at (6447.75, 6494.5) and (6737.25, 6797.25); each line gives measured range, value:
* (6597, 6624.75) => -0.02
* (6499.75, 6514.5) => -0.03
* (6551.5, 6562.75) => 0.01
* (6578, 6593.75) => -0.01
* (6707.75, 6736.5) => 0.00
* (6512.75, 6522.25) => -0.01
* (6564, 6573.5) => 0.07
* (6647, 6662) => -0.02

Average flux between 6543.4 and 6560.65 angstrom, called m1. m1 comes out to 33.3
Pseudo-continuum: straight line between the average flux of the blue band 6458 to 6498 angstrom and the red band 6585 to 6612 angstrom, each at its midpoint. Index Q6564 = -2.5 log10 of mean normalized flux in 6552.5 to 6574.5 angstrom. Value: 0.05 mag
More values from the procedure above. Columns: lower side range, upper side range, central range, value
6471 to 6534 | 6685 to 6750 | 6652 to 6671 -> -0.01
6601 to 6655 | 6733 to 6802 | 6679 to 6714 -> 0.01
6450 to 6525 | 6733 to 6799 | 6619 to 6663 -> -0.01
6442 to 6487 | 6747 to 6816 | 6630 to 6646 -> 0.02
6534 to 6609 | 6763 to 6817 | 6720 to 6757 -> -0.01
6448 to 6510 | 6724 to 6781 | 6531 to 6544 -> -0.03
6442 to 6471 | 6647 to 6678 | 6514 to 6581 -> 0.01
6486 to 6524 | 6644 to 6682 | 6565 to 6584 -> 0.03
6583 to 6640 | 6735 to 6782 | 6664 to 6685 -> 0.01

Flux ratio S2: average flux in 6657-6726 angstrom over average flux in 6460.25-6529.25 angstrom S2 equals 0.98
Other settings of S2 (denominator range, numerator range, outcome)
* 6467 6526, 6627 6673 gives 0.98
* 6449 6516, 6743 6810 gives 0.95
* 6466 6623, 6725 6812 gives 0.97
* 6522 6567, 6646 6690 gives 0.99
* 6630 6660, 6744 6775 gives 0.97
